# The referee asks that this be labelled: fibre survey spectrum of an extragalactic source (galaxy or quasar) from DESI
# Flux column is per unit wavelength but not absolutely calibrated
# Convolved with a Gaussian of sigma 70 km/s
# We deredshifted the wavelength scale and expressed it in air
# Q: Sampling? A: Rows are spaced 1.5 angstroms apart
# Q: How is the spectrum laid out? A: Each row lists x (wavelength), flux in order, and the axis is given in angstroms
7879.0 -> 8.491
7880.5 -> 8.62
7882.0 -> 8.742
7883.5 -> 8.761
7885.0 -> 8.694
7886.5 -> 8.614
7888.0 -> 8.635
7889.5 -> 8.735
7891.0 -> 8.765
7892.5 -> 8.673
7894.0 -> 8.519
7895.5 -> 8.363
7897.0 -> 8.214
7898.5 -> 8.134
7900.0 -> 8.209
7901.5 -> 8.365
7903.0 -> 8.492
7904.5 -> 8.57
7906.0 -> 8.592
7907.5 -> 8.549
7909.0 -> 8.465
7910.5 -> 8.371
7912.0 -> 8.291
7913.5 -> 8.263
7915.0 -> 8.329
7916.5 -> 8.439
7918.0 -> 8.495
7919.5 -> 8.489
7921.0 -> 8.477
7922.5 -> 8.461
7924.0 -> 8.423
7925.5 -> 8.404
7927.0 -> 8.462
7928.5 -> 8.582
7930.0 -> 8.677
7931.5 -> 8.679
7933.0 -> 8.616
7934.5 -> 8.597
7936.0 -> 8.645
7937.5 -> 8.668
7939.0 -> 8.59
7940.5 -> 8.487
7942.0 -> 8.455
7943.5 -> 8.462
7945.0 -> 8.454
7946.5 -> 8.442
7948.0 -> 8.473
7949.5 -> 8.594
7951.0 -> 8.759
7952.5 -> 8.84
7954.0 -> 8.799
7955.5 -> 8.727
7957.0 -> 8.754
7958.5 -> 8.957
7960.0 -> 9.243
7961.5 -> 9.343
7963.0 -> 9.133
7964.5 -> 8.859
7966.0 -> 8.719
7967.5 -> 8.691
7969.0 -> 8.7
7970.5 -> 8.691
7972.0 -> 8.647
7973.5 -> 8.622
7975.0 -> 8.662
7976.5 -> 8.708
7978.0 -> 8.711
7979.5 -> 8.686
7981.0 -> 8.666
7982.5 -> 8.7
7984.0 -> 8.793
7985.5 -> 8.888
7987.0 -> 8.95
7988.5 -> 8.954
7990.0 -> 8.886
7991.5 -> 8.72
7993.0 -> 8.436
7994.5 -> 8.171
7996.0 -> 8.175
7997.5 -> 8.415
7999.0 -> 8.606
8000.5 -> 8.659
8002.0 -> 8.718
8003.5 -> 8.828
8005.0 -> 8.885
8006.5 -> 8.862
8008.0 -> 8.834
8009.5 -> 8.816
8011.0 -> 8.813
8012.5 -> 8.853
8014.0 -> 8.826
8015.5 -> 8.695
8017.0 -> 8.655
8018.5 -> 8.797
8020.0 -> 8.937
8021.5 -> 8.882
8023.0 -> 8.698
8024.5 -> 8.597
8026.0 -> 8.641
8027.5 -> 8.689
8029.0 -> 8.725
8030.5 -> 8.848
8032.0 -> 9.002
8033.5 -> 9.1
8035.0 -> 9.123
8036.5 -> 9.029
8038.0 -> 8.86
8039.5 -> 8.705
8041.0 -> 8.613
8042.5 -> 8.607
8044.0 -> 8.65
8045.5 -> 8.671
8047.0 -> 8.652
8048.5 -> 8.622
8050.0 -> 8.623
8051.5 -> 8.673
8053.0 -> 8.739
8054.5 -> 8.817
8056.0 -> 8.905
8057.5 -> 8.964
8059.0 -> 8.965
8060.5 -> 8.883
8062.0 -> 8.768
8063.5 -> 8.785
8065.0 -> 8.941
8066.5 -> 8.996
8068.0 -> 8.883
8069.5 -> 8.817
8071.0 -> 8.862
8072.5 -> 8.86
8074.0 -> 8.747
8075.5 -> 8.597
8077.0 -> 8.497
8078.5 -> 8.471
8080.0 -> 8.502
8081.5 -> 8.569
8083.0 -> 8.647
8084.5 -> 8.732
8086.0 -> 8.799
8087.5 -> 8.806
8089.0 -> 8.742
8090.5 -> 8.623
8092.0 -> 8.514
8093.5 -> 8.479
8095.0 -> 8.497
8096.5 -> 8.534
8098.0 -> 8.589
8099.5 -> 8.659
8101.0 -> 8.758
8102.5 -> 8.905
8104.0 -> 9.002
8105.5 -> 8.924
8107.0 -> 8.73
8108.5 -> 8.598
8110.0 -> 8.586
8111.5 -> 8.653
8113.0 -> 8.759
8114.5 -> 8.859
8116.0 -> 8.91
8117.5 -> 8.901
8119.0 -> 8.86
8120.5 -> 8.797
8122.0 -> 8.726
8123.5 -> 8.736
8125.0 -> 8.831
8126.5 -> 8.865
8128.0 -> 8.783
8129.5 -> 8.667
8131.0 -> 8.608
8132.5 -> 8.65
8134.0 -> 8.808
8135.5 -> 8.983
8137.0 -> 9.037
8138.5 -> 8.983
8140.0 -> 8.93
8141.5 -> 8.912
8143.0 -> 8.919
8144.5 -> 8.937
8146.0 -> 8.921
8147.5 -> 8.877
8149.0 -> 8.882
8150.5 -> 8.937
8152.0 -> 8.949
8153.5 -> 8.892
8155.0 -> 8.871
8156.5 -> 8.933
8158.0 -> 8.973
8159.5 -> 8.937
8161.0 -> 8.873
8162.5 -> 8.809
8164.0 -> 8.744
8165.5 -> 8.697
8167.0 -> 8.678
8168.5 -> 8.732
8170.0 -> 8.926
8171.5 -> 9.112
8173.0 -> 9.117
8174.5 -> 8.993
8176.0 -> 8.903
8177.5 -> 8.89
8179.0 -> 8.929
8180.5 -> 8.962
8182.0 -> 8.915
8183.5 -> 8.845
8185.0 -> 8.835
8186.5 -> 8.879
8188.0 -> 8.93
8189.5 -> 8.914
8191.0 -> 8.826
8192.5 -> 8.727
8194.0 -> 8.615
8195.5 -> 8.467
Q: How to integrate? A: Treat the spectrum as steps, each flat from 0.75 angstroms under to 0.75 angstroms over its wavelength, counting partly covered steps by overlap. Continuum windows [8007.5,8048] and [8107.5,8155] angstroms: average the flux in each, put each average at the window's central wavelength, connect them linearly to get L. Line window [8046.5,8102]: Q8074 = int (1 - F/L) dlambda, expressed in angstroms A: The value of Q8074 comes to 0.6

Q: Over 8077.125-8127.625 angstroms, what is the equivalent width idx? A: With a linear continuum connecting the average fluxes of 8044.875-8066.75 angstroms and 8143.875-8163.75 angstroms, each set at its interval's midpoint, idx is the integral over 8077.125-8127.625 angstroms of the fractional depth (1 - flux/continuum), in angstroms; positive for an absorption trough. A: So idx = 0.8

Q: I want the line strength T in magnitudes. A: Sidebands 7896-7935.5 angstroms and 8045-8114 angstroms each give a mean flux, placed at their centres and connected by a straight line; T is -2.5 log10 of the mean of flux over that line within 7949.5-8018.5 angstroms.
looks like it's -0.02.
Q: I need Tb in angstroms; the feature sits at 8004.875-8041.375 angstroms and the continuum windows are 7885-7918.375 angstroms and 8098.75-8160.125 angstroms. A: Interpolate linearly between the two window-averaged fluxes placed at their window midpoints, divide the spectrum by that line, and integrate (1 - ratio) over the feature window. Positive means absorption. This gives -0.7 angstroms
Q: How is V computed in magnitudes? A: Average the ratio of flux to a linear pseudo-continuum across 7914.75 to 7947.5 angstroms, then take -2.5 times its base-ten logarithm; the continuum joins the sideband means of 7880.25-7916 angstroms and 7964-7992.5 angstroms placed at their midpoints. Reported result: 0.01 mag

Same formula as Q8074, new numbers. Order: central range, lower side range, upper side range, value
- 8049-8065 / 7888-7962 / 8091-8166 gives -0.2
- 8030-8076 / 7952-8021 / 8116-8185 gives -0.1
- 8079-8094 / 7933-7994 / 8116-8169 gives 0.3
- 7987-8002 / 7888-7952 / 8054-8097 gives 0.0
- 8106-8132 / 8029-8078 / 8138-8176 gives 0.3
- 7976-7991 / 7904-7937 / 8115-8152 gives -0.3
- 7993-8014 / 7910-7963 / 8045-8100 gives 0.0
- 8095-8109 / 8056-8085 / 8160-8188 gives 0.1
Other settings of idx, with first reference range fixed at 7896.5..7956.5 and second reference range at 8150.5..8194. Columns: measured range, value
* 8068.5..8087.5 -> 0.1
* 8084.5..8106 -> 0.2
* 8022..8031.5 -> -0.1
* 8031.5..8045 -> -0.3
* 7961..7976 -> -0.4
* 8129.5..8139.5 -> 0.0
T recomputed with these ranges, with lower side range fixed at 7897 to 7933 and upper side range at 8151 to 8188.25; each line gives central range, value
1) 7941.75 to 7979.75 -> -0.027 mag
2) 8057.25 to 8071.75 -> -0.022 mag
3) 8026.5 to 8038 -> -0.033 mag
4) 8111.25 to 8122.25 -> -0.002 mag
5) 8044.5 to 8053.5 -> 0.002 mag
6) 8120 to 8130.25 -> 0.005 mag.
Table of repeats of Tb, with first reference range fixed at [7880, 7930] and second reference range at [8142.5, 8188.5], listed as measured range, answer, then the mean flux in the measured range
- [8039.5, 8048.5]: 0.1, 8.64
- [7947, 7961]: -0.4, 8.8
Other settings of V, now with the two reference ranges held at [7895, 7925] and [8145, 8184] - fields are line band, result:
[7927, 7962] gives -0.03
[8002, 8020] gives -0.03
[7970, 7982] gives -0.02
